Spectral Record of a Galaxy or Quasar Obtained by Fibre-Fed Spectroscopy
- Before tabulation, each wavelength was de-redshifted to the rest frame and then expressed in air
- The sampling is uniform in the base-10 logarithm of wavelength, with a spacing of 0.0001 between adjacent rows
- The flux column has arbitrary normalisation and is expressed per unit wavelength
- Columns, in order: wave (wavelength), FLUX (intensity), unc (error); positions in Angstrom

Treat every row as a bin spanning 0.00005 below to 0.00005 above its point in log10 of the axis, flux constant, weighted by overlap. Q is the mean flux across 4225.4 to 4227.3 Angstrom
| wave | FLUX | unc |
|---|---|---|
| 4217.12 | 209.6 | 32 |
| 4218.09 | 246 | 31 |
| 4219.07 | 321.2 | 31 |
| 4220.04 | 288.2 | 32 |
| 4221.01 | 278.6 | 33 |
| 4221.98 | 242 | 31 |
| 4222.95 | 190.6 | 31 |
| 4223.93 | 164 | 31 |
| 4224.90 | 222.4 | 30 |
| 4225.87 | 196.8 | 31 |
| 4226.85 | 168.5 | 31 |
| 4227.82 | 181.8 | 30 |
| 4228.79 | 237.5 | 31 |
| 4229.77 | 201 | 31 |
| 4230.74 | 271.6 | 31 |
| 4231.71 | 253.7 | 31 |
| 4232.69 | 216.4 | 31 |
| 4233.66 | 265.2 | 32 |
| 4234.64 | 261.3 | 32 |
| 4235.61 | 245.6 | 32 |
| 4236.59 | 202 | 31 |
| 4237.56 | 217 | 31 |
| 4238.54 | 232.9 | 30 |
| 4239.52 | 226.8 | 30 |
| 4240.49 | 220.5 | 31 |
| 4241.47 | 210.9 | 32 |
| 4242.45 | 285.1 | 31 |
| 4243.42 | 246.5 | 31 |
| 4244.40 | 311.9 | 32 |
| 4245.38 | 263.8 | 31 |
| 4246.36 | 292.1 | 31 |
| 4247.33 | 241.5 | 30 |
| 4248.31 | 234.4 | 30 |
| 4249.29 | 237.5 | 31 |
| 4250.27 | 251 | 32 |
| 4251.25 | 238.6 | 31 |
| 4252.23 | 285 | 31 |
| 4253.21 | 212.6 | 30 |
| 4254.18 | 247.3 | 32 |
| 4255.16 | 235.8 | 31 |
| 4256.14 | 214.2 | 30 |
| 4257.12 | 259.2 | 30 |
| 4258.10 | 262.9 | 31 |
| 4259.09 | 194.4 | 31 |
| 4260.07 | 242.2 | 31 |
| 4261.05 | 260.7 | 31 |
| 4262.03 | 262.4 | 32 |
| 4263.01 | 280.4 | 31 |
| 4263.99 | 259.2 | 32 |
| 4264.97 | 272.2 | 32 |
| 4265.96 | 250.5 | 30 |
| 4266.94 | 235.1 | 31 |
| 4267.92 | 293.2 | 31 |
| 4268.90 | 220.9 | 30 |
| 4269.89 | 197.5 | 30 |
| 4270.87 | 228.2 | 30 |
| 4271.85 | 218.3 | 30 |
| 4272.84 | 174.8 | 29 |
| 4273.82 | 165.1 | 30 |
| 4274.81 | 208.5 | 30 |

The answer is 182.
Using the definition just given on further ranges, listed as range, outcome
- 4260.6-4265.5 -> 267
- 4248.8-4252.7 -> 253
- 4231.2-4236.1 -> 249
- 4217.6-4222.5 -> 275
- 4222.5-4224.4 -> 176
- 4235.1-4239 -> 225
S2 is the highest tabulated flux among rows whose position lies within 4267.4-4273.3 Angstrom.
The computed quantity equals 293.2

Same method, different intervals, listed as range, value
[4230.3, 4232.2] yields 271.6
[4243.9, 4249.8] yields 311.9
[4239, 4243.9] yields 285.1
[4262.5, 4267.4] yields 280.4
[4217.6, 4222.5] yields 321.2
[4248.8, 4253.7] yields 285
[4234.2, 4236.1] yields 261.3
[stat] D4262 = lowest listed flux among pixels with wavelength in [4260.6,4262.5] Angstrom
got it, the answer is 260.7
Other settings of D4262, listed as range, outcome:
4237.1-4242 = 210.9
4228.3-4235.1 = 201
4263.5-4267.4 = 235.1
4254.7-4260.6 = 194.4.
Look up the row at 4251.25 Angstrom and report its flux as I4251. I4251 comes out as 238.6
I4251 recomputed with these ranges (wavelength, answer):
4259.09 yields 194.4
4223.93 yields 164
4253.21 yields 212.6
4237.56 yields 217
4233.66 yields 265.2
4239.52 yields 226.8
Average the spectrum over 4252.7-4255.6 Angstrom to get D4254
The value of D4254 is 233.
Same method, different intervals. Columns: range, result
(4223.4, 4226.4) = 193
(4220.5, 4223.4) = 239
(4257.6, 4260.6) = 233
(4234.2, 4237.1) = 236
